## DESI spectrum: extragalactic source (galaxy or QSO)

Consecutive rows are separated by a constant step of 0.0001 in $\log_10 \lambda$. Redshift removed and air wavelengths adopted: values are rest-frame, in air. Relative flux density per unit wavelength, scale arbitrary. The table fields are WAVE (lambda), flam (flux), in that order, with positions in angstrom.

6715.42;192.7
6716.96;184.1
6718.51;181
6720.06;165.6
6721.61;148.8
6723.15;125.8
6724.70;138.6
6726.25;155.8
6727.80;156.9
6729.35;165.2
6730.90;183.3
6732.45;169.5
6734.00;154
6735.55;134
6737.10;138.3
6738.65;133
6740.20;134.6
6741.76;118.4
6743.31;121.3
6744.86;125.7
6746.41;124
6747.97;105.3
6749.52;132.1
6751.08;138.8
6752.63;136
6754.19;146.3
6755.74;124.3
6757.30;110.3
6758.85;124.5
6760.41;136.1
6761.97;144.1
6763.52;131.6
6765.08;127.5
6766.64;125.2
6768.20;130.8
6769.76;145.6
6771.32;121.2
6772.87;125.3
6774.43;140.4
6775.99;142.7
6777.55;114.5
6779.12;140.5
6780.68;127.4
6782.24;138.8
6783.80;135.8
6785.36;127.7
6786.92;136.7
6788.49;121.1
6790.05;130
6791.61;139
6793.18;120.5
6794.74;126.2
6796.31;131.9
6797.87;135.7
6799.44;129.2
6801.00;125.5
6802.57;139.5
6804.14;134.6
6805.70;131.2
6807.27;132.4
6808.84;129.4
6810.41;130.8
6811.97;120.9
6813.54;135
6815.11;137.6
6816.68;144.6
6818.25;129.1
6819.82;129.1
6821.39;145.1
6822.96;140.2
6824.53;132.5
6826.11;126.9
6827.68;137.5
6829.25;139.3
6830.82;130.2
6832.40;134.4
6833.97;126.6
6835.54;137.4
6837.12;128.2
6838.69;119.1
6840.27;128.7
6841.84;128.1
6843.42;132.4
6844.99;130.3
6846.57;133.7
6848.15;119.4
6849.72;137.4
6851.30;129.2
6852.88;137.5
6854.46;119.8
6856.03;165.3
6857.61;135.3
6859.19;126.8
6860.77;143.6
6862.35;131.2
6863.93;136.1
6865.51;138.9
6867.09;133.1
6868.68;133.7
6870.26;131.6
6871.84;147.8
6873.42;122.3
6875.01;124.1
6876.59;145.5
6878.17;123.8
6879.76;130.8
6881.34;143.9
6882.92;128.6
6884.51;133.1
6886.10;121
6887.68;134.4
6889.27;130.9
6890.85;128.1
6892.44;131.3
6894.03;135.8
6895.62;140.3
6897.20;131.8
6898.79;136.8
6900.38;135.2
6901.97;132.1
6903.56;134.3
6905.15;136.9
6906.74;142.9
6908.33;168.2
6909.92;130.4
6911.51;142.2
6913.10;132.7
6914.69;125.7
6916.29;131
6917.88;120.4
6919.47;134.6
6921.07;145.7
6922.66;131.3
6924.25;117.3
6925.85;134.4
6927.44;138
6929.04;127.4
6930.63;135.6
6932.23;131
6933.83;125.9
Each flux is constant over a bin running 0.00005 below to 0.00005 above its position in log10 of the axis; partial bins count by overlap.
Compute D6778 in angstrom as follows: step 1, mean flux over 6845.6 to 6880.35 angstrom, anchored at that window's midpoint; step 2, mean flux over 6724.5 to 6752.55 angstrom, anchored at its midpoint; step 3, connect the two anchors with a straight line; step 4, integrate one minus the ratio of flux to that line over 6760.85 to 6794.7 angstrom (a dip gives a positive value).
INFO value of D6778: 1.6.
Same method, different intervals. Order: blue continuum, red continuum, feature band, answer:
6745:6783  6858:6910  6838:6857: 0.2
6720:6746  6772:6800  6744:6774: 1.9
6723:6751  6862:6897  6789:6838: 1.3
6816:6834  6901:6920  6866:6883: 0.3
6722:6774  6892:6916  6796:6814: 0.7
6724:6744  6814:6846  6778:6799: 1.1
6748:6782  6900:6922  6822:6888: 0.8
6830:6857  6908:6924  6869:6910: -0.4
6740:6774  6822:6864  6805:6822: -0.2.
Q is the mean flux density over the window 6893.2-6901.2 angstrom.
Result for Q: 136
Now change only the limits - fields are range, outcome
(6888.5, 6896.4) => 133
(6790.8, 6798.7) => 131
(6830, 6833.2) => 132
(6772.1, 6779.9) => 133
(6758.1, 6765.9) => 133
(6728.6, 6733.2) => 173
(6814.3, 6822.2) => 137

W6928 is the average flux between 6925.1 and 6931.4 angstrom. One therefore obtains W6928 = 134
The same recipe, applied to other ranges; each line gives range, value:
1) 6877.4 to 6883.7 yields 132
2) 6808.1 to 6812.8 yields 127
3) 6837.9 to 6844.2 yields 127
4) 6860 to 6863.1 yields 137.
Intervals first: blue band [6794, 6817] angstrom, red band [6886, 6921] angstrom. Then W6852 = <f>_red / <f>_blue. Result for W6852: 1.02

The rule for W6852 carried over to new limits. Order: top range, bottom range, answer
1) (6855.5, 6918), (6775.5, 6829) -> 1.02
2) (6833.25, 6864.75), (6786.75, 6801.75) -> 1.02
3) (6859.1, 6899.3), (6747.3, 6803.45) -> 1.02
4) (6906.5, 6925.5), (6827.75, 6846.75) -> 1.03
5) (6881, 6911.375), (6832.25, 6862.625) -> 1.03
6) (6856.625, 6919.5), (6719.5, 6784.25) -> 0.98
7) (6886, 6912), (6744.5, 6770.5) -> 1.05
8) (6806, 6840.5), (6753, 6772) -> 1.01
